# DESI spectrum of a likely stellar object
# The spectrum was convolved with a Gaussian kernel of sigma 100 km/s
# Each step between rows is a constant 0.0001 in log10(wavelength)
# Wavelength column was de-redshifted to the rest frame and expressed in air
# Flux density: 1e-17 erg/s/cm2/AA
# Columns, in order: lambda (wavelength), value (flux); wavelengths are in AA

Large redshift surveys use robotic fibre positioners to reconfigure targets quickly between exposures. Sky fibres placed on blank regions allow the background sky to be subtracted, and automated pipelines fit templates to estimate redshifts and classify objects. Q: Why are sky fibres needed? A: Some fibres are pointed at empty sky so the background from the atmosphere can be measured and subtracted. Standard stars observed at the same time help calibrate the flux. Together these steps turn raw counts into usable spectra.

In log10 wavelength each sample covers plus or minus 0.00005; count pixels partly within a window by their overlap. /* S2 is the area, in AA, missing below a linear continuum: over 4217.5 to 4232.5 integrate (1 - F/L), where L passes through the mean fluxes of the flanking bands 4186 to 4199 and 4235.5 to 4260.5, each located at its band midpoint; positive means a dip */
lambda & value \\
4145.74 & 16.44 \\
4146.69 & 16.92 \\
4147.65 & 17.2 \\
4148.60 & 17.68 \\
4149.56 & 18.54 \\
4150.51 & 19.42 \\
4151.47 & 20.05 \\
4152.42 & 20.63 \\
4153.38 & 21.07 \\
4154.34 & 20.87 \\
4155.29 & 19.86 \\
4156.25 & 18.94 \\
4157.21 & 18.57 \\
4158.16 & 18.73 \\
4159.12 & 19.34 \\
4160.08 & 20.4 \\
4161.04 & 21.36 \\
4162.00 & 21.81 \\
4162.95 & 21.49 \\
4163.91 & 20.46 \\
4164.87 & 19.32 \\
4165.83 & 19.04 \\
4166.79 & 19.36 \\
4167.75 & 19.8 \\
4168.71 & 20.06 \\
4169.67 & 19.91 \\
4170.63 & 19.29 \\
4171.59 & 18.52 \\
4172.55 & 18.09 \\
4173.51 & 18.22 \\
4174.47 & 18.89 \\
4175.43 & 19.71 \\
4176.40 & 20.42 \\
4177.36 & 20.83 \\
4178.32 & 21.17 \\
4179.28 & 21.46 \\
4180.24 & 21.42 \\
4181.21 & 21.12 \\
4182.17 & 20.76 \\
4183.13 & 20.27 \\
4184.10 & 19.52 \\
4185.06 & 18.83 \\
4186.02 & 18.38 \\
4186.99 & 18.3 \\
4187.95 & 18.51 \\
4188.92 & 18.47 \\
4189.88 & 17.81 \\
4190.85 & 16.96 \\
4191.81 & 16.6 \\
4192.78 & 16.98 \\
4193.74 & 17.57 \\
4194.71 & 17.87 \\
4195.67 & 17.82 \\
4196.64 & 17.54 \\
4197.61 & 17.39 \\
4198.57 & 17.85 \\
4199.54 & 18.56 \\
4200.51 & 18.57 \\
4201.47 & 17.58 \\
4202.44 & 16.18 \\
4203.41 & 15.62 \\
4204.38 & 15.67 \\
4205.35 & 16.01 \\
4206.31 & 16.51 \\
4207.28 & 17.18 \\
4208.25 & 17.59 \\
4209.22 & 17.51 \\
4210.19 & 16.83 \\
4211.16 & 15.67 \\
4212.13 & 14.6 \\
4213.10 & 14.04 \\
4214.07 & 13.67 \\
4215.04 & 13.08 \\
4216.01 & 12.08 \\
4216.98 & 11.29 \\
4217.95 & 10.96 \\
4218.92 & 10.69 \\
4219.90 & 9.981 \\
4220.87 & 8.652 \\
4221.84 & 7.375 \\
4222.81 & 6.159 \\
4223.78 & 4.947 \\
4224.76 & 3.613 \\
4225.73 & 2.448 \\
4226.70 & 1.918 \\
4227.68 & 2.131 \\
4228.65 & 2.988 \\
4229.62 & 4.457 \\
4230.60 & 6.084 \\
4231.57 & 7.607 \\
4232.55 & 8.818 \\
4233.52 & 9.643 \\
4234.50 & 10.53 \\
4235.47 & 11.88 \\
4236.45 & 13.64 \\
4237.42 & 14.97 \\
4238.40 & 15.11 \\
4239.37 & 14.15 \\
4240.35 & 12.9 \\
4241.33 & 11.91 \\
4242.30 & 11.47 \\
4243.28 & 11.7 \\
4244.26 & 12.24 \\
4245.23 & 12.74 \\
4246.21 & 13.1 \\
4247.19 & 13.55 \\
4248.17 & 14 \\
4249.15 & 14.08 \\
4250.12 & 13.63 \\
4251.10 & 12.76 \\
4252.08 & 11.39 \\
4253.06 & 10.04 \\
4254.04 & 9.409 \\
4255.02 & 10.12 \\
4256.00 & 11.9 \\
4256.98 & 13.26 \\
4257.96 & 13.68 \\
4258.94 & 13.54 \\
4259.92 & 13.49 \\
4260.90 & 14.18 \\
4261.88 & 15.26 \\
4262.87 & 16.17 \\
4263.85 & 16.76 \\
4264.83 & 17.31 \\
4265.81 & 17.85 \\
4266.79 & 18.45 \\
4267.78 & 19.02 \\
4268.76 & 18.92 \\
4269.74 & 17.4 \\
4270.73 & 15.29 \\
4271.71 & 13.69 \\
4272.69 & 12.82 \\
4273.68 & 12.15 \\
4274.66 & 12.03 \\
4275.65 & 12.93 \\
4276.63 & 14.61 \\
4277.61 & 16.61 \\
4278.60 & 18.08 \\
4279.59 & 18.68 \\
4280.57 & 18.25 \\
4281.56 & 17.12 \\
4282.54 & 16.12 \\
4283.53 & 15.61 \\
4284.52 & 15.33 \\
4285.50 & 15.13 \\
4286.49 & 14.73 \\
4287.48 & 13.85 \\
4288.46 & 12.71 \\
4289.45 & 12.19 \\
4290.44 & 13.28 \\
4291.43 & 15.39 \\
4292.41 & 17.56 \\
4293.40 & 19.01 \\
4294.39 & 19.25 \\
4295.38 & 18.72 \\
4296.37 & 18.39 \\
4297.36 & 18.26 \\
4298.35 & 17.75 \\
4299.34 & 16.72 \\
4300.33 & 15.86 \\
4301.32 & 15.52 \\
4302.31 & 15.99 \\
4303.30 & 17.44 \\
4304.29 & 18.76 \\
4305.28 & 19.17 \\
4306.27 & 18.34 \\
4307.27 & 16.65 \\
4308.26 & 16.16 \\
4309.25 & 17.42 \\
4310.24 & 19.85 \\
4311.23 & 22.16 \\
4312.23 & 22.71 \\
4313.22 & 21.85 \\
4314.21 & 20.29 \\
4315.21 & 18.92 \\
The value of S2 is 8.9 AA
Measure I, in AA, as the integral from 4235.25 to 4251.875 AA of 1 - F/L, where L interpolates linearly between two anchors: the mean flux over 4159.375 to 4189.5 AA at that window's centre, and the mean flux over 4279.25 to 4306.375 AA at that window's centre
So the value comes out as 4.4 AA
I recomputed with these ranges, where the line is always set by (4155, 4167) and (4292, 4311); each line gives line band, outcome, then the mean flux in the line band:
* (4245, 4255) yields 3.35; 12.3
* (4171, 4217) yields 4.15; 17.7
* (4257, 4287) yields 4.22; 15.7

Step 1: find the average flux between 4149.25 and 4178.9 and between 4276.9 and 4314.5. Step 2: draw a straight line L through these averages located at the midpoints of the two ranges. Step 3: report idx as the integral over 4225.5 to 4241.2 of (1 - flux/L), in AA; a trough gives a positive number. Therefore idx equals 8.1 AA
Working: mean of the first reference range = 19.8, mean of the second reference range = 17.3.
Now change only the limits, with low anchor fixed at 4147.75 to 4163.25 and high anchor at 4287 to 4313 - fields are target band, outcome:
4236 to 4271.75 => 8.0 AA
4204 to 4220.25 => 3.9 AA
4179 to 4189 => -0.2 AA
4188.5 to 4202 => 1.0 AA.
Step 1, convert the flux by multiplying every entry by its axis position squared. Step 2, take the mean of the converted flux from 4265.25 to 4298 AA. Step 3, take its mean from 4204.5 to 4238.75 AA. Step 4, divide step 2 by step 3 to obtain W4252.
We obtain 1.6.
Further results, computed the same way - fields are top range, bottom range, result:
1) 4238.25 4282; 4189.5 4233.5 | 1.16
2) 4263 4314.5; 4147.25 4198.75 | 0.92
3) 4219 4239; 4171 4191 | 0.41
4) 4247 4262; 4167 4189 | 0.67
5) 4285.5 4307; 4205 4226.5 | 1.47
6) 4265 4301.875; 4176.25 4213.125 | 0.93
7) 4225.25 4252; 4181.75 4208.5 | 0.60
